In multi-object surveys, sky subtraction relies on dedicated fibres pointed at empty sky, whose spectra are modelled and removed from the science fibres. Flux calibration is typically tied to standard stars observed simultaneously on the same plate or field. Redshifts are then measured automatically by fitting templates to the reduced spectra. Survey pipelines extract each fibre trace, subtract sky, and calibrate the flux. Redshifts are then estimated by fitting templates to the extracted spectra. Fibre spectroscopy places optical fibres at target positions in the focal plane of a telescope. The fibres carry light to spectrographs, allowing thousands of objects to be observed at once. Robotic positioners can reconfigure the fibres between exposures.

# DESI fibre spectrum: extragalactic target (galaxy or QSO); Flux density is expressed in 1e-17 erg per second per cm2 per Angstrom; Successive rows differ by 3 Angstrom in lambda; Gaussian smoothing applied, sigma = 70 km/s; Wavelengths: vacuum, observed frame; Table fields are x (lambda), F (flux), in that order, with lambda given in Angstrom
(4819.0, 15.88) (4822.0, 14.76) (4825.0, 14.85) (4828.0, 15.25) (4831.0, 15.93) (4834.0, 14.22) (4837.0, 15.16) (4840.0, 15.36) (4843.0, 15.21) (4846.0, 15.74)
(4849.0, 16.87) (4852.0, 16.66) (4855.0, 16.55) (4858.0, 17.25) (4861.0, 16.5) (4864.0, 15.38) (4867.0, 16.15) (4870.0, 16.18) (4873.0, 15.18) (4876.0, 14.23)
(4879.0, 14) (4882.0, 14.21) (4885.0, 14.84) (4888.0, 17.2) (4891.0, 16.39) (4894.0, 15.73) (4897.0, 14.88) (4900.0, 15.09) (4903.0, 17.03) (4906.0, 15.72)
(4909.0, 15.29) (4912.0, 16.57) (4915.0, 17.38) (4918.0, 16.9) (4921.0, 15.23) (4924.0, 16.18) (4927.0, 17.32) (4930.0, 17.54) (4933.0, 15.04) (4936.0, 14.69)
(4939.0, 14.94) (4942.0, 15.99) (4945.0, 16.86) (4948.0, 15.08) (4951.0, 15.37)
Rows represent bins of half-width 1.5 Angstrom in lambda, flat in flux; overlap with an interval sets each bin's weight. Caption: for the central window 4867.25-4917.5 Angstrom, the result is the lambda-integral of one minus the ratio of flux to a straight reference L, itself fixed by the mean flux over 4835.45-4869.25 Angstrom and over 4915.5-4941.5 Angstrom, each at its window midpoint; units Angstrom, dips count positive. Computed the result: 1.2 Angstrom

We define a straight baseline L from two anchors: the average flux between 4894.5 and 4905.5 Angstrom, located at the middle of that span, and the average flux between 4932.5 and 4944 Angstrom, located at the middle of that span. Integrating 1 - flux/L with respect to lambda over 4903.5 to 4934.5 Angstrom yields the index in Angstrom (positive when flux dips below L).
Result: -1.8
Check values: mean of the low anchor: 15.7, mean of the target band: 16.3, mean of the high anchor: 15.2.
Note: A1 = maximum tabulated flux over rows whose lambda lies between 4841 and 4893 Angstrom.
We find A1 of 17.25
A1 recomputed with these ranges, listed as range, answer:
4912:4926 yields 17.38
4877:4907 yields 17.2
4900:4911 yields 17.03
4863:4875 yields 16.18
